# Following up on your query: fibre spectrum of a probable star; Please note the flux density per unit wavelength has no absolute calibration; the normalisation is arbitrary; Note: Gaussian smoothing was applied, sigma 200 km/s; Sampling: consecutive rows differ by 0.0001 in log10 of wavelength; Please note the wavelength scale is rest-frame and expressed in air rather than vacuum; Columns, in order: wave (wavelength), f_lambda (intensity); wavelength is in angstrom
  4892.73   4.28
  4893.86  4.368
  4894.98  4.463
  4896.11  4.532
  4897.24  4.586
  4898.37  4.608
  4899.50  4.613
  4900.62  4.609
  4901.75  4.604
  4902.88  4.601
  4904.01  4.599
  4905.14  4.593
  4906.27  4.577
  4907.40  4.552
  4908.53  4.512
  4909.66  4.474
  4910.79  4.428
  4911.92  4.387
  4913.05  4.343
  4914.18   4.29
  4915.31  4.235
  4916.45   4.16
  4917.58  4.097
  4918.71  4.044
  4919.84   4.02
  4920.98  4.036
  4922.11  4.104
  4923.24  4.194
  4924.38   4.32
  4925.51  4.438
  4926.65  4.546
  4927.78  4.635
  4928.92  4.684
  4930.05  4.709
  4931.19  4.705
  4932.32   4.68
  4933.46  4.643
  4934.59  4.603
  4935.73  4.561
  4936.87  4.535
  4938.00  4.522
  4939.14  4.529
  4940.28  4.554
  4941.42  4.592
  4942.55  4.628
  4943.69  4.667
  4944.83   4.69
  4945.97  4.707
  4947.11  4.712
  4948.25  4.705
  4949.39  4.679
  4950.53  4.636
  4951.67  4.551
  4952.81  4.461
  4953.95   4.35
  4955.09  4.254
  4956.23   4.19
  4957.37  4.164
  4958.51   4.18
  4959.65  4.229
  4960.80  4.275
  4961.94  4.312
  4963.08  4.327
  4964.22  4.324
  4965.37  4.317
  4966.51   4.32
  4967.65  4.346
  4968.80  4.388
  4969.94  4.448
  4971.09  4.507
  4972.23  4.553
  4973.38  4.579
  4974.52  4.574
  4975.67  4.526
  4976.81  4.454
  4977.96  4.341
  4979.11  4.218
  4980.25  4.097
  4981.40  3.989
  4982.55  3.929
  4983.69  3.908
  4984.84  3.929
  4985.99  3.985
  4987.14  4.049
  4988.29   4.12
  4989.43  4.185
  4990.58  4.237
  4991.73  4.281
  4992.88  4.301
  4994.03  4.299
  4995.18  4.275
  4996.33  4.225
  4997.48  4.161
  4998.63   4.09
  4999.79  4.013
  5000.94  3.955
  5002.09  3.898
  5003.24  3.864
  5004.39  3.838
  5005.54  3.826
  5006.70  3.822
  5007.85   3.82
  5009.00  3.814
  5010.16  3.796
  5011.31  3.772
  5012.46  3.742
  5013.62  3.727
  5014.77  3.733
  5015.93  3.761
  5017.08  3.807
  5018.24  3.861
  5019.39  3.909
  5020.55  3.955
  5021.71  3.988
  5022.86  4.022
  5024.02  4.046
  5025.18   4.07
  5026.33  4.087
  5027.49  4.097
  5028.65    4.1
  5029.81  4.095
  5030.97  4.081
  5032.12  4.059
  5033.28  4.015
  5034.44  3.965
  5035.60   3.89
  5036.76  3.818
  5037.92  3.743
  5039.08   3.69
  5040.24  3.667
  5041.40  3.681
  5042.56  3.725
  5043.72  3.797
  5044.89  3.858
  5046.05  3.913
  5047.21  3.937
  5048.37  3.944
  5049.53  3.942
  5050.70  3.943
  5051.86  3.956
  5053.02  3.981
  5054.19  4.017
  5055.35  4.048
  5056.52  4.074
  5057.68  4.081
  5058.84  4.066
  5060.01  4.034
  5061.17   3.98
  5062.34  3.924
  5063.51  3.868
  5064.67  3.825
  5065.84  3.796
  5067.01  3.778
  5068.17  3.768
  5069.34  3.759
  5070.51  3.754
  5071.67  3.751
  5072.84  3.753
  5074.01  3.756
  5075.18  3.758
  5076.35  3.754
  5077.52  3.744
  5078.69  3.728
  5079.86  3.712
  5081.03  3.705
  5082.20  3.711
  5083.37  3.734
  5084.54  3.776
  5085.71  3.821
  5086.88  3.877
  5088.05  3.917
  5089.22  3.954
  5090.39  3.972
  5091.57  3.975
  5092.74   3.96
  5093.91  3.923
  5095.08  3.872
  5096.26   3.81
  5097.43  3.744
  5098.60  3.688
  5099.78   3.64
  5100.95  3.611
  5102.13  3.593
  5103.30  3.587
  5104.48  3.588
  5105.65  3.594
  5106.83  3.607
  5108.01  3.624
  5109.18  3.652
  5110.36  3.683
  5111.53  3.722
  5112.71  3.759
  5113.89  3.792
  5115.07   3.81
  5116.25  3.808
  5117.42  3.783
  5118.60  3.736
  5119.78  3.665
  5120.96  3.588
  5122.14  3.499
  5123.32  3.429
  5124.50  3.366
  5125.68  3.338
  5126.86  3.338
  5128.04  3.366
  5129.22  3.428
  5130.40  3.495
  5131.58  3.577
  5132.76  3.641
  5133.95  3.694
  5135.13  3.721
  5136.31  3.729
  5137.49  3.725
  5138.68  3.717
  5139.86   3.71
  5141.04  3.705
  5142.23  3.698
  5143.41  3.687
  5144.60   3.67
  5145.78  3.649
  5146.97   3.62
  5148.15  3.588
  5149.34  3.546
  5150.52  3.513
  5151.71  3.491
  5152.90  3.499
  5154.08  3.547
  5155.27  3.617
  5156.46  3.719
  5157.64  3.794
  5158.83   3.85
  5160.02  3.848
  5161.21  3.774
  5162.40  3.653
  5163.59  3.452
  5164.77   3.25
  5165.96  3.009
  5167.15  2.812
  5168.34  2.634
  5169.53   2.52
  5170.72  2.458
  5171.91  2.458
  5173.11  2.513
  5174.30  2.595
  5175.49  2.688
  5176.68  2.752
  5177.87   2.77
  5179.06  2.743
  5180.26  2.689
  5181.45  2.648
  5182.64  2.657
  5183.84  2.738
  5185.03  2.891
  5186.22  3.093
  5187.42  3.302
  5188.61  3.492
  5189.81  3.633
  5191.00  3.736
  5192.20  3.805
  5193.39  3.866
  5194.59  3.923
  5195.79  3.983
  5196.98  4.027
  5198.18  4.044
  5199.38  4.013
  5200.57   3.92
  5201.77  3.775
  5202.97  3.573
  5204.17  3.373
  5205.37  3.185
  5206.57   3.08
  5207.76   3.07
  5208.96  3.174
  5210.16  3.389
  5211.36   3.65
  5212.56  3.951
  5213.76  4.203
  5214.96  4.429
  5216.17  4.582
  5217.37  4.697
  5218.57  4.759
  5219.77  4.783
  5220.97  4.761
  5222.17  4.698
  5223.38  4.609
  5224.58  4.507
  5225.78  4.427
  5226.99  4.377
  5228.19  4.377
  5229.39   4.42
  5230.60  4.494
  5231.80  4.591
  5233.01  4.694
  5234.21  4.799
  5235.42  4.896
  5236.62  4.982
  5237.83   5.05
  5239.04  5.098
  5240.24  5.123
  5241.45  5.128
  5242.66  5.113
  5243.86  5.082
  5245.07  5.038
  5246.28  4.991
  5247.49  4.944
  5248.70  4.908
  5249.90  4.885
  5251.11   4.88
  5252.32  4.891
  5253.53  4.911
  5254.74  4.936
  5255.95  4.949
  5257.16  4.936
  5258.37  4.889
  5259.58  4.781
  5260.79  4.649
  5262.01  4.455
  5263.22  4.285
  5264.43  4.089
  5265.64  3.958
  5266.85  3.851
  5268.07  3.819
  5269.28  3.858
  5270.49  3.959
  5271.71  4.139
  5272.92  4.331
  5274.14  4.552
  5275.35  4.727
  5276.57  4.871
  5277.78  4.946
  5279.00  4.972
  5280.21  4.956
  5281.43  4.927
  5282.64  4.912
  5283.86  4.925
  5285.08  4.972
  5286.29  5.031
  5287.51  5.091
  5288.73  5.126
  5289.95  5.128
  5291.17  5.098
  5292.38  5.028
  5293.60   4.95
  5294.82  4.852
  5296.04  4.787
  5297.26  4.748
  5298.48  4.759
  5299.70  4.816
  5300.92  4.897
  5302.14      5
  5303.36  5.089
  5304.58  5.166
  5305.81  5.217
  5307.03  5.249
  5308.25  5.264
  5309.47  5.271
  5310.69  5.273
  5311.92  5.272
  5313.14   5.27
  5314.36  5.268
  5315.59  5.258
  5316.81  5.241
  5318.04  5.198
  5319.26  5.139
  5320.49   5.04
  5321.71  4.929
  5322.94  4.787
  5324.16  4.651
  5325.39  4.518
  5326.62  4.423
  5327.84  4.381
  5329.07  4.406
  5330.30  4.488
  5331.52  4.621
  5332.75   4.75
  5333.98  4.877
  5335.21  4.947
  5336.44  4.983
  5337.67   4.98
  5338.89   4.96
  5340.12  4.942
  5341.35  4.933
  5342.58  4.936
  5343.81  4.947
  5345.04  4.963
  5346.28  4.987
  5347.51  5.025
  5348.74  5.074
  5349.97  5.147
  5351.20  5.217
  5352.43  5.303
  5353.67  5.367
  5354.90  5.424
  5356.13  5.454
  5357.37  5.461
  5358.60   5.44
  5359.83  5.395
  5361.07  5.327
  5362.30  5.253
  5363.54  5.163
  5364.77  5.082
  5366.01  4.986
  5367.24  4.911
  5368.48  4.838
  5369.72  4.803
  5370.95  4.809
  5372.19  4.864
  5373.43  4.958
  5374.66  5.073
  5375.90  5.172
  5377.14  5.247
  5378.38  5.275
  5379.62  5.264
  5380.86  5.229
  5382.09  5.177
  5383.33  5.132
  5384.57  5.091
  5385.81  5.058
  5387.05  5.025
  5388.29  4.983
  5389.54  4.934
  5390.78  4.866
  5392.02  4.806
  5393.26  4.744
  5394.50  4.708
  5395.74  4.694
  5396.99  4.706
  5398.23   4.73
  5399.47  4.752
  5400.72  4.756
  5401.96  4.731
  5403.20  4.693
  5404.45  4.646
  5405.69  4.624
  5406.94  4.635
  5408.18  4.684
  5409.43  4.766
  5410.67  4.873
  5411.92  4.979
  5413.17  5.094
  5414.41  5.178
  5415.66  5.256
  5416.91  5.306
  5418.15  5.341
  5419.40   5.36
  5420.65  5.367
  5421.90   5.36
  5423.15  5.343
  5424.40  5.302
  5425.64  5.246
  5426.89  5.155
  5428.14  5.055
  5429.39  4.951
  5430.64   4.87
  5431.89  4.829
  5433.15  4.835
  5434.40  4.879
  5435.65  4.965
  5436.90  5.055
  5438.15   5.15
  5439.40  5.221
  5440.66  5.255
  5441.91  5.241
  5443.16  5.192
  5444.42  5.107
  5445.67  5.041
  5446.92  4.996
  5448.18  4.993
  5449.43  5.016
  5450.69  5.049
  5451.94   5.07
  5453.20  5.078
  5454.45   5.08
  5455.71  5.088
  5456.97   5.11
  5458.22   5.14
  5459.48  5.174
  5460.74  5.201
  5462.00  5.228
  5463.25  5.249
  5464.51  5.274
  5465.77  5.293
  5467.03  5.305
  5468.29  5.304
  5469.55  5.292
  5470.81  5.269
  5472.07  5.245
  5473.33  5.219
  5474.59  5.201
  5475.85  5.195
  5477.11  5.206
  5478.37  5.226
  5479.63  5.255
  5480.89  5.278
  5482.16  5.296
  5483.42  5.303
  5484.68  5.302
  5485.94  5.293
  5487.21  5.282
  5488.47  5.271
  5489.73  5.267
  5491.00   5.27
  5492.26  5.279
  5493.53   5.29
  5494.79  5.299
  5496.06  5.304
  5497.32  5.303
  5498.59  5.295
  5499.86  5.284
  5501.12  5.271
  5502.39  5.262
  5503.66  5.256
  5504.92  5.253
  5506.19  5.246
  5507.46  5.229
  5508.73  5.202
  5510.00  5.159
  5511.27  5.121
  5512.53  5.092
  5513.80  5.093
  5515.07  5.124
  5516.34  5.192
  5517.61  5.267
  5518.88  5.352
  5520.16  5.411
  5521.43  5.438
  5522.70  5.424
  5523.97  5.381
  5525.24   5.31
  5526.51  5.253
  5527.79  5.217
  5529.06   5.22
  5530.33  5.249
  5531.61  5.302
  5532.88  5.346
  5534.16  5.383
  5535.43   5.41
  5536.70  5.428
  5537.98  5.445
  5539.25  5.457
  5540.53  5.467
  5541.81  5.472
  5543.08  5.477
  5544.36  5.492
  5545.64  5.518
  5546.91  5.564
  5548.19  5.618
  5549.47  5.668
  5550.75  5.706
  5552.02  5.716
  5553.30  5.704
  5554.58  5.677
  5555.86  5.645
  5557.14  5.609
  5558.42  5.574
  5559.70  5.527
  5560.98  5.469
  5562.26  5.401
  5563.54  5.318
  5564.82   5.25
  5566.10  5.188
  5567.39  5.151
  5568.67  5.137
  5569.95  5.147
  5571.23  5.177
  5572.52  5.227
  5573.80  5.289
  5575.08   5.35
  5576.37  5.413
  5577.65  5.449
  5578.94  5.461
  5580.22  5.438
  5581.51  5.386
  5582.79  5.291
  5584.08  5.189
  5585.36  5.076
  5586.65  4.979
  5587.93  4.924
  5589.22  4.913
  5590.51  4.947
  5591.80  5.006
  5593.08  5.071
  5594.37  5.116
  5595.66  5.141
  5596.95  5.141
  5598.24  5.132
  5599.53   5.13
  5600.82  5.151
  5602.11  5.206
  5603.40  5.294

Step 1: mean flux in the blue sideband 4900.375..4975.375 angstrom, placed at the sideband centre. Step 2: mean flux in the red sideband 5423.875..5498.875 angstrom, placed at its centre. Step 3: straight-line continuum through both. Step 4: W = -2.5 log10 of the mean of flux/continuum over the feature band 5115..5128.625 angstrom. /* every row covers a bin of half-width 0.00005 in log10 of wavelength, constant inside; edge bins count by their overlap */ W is 0.31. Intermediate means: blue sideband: 4.45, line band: 3.55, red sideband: 5.17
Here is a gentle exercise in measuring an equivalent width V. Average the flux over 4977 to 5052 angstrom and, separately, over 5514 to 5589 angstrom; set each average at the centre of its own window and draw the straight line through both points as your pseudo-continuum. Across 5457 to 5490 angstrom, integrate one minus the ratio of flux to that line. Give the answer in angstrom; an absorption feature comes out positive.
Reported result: -0.5 angstrom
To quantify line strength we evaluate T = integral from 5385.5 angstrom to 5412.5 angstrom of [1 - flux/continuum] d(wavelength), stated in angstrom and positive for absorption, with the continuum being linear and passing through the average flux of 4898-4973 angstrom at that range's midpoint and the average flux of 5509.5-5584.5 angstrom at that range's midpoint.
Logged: 1.9 angstrom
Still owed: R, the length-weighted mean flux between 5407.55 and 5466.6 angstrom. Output 5.11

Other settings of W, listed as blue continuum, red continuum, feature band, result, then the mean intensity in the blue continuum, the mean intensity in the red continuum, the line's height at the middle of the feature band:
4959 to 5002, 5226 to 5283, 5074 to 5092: 0.160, 4.24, 4.69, 4.41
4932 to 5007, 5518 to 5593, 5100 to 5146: 0.257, 4.32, 5.36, 4.59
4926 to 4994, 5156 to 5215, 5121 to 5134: 0.042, 4.41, 3.32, 3.6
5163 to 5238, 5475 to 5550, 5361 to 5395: -0.093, 3.69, 5.31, 4.61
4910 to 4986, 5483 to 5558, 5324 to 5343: 0.068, 4.39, 5.36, 5.04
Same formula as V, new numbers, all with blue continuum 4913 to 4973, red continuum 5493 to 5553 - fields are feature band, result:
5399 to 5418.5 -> 1.05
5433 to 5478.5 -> 0.81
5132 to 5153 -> 4.86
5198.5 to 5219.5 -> 4.41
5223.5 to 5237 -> 0.81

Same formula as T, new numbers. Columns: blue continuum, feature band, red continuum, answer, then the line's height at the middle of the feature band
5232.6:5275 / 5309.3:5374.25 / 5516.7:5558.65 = -1.2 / 4.92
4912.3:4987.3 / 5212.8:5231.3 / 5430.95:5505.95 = 1.1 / 4.81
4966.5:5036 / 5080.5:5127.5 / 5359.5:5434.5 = 6.6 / 4.32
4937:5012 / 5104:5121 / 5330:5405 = 3.1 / 4.53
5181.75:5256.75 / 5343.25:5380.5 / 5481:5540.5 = -3.0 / 4.76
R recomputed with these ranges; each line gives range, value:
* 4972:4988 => 4.21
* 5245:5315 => 4.82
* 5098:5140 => 3.62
